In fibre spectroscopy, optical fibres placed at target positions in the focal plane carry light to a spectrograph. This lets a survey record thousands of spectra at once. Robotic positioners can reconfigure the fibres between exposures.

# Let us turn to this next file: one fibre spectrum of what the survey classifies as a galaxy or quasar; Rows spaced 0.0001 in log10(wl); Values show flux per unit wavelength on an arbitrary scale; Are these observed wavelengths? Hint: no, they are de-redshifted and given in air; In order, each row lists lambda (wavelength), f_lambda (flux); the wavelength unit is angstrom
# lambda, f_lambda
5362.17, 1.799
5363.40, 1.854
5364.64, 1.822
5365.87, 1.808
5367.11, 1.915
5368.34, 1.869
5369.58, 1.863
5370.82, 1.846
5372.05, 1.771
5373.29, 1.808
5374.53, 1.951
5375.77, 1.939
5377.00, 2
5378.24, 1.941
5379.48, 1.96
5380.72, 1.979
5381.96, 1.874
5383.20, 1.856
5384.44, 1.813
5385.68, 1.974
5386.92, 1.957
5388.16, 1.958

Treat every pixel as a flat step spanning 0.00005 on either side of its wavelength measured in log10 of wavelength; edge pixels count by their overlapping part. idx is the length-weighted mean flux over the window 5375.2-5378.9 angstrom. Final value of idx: 1.96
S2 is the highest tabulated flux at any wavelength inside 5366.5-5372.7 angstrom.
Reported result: 1.915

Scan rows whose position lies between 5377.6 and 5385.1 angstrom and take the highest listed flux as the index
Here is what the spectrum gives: 1.979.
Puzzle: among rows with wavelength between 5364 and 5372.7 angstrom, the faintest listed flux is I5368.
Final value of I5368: 1.771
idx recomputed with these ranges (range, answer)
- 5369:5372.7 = 1.83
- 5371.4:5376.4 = 1.87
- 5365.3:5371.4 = 1.86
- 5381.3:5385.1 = 1.85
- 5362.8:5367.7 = 1.85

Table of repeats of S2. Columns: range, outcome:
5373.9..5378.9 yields 2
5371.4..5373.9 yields 1.808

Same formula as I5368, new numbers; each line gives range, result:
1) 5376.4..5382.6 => 1.874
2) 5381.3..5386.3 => 1.813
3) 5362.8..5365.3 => 1.822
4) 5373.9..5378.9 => 1.939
